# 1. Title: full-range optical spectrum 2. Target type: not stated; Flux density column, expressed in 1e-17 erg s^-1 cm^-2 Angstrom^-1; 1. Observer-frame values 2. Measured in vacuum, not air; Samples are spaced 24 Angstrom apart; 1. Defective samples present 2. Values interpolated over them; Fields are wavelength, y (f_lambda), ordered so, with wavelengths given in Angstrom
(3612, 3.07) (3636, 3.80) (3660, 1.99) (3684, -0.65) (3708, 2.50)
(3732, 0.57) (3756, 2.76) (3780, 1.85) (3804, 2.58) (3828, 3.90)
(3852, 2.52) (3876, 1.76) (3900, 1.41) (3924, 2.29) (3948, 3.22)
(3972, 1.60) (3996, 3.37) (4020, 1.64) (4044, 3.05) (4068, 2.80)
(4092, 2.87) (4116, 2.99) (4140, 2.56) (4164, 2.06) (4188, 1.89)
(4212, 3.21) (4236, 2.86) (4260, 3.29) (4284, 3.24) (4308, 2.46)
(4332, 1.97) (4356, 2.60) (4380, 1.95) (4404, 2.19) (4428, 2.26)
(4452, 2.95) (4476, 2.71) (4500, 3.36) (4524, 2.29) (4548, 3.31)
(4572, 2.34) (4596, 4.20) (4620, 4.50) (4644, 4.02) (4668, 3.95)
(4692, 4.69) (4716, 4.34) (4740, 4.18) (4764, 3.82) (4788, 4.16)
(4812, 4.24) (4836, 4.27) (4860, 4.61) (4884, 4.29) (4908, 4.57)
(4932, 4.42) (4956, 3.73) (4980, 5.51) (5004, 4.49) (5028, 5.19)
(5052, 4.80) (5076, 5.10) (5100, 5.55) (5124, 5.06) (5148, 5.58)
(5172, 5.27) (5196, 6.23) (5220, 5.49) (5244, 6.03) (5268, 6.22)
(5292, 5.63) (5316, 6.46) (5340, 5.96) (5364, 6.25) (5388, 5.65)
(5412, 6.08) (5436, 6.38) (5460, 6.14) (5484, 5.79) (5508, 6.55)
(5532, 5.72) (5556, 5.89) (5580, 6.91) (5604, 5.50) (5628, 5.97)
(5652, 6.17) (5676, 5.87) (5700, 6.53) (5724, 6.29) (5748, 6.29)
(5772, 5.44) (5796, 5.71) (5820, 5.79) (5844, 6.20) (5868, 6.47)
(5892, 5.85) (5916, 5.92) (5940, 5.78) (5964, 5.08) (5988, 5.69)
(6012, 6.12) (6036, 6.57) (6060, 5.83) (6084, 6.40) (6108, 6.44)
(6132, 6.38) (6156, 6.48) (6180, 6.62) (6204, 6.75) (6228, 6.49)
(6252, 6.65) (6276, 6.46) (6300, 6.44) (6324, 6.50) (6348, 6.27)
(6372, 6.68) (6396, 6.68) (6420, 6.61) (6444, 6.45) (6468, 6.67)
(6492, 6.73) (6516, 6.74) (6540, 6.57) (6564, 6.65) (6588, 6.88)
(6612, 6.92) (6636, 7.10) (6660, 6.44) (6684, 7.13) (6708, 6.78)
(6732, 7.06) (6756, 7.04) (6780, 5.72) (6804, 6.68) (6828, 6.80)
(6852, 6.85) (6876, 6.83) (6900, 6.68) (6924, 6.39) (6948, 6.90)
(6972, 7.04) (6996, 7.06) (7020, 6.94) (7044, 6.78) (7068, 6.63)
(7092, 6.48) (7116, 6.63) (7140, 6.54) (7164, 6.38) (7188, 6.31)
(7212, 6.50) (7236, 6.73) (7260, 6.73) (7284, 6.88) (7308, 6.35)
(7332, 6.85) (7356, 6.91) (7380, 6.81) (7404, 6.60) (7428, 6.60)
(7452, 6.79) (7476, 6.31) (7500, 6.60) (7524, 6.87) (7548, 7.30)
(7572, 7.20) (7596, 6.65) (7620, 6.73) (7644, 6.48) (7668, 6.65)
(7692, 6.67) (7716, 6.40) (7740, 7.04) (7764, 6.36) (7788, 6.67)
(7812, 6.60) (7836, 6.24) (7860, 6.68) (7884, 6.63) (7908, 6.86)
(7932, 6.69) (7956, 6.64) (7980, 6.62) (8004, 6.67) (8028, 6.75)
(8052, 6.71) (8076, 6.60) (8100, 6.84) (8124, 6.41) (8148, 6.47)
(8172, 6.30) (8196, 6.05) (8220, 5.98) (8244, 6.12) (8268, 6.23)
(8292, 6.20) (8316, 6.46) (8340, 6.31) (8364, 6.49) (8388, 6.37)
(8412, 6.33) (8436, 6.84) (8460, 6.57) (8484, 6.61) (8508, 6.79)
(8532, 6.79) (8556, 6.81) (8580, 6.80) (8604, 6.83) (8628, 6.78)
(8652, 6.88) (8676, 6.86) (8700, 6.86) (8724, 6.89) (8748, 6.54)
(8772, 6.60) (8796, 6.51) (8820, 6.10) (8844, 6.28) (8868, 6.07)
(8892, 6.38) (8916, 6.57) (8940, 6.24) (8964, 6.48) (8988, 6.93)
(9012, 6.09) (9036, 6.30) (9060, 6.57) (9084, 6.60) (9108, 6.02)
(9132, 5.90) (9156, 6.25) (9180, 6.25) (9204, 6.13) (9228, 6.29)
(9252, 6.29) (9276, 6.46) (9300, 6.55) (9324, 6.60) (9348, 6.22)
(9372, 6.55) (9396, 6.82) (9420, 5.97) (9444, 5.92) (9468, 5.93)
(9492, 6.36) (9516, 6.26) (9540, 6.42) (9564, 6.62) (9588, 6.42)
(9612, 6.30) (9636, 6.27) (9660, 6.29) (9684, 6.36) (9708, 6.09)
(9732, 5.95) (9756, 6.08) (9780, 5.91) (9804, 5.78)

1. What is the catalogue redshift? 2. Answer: 0.151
